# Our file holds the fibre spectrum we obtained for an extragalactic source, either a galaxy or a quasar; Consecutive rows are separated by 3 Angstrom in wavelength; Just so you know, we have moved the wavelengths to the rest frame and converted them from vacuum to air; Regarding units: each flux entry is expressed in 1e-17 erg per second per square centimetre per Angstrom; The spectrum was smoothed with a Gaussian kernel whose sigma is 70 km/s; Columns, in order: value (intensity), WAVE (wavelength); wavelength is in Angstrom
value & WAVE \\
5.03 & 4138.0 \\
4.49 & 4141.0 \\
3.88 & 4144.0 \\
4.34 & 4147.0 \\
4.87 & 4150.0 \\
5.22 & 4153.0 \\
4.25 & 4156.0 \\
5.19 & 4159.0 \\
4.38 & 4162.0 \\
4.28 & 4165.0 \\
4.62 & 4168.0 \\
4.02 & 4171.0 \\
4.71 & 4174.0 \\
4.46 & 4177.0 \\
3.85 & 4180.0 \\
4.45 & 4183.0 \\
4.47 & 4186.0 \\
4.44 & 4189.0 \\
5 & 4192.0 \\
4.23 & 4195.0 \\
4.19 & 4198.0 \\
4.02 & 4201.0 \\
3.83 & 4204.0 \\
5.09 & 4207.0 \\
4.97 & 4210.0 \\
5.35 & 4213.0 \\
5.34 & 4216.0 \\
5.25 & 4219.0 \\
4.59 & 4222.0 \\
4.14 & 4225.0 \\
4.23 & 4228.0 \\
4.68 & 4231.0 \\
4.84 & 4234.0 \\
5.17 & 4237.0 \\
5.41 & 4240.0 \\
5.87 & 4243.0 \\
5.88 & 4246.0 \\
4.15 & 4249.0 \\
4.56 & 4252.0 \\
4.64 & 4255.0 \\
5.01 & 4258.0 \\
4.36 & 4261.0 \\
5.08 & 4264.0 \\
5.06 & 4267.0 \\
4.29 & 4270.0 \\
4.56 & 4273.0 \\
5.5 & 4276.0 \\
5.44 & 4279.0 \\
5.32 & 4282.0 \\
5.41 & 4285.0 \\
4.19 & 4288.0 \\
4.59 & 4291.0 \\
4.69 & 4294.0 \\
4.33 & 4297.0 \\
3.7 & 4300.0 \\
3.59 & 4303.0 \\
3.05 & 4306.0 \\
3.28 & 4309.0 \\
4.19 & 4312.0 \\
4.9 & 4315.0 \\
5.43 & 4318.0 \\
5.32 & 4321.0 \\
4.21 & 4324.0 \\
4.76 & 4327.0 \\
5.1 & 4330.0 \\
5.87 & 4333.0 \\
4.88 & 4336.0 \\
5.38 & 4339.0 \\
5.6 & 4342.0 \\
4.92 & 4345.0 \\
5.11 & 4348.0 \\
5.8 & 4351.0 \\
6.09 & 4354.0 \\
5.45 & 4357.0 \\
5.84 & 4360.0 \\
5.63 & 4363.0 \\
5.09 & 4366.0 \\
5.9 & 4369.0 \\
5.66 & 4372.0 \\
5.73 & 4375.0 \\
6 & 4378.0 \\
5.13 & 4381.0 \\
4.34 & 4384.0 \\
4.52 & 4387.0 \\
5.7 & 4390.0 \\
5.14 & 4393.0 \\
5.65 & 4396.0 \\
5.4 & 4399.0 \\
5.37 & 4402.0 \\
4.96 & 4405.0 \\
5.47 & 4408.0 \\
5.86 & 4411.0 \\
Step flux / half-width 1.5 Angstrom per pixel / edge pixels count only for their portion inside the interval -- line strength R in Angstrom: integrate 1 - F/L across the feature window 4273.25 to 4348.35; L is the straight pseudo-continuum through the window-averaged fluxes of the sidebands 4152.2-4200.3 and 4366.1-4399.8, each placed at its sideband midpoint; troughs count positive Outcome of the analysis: 4.6 Angstrom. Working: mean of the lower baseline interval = 4.47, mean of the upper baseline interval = 5.37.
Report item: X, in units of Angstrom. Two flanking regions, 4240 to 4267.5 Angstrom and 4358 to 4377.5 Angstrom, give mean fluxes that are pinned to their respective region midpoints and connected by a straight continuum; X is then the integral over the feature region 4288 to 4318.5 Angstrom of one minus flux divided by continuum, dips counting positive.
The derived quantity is 6.6 Angstrom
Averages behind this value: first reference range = 4.98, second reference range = 5.66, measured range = 4.13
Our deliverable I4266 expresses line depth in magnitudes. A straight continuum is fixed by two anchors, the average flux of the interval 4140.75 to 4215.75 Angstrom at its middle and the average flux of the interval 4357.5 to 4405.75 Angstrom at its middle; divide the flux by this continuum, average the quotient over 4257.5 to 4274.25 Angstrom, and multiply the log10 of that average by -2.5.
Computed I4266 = 0.04 mag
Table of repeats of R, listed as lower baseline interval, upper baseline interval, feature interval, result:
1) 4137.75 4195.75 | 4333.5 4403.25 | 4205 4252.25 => -1.9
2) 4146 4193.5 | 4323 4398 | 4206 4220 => -1.4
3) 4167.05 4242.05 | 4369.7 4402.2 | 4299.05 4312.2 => 4.0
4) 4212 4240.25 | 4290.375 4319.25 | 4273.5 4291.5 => -3.0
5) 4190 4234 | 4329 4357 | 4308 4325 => 2.1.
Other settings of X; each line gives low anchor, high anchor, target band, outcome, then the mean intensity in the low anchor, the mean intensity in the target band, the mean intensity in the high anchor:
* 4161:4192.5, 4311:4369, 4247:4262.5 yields 0.74 Angstrom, 4.41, 4.59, 5.27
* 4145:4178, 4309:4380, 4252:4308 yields 4.96 Angstrom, 4.57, 4.59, 5.3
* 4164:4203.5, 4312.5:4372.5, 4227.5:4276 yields -1.32 Angstrom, 4.35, 4.89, 5.32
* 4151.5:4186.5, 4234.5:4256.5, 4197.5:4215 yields 0.61 Angstrom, 4.49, 4.62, 5.09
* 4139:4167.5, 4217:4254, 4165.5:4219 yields 1.97 Angstrom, 4.56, 4.55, 4.9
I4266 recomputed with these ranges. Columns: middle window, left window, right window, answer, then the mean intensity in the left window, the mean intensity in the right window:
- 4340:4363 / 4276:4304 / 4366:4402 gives -0.087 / 4.65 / 5.37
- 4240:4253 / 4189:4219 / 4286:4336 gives -0.126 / 4.69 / 4.47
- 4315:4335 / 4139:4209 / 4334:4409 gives 0.017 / 4.45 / 5.39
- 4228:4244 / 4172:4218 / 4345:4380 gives -0.057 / 4.56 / 5.62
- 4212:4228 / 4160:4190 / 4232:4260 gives -0.014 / 4.38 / 5.04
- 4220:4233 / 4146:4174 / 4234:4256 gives 0.120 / 4.59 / 5.09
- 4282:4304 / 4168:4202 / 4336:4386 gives 0.135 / 4.37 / 5.45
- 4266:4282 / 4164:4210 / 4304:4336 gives -0.106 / 4.4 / 4.61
